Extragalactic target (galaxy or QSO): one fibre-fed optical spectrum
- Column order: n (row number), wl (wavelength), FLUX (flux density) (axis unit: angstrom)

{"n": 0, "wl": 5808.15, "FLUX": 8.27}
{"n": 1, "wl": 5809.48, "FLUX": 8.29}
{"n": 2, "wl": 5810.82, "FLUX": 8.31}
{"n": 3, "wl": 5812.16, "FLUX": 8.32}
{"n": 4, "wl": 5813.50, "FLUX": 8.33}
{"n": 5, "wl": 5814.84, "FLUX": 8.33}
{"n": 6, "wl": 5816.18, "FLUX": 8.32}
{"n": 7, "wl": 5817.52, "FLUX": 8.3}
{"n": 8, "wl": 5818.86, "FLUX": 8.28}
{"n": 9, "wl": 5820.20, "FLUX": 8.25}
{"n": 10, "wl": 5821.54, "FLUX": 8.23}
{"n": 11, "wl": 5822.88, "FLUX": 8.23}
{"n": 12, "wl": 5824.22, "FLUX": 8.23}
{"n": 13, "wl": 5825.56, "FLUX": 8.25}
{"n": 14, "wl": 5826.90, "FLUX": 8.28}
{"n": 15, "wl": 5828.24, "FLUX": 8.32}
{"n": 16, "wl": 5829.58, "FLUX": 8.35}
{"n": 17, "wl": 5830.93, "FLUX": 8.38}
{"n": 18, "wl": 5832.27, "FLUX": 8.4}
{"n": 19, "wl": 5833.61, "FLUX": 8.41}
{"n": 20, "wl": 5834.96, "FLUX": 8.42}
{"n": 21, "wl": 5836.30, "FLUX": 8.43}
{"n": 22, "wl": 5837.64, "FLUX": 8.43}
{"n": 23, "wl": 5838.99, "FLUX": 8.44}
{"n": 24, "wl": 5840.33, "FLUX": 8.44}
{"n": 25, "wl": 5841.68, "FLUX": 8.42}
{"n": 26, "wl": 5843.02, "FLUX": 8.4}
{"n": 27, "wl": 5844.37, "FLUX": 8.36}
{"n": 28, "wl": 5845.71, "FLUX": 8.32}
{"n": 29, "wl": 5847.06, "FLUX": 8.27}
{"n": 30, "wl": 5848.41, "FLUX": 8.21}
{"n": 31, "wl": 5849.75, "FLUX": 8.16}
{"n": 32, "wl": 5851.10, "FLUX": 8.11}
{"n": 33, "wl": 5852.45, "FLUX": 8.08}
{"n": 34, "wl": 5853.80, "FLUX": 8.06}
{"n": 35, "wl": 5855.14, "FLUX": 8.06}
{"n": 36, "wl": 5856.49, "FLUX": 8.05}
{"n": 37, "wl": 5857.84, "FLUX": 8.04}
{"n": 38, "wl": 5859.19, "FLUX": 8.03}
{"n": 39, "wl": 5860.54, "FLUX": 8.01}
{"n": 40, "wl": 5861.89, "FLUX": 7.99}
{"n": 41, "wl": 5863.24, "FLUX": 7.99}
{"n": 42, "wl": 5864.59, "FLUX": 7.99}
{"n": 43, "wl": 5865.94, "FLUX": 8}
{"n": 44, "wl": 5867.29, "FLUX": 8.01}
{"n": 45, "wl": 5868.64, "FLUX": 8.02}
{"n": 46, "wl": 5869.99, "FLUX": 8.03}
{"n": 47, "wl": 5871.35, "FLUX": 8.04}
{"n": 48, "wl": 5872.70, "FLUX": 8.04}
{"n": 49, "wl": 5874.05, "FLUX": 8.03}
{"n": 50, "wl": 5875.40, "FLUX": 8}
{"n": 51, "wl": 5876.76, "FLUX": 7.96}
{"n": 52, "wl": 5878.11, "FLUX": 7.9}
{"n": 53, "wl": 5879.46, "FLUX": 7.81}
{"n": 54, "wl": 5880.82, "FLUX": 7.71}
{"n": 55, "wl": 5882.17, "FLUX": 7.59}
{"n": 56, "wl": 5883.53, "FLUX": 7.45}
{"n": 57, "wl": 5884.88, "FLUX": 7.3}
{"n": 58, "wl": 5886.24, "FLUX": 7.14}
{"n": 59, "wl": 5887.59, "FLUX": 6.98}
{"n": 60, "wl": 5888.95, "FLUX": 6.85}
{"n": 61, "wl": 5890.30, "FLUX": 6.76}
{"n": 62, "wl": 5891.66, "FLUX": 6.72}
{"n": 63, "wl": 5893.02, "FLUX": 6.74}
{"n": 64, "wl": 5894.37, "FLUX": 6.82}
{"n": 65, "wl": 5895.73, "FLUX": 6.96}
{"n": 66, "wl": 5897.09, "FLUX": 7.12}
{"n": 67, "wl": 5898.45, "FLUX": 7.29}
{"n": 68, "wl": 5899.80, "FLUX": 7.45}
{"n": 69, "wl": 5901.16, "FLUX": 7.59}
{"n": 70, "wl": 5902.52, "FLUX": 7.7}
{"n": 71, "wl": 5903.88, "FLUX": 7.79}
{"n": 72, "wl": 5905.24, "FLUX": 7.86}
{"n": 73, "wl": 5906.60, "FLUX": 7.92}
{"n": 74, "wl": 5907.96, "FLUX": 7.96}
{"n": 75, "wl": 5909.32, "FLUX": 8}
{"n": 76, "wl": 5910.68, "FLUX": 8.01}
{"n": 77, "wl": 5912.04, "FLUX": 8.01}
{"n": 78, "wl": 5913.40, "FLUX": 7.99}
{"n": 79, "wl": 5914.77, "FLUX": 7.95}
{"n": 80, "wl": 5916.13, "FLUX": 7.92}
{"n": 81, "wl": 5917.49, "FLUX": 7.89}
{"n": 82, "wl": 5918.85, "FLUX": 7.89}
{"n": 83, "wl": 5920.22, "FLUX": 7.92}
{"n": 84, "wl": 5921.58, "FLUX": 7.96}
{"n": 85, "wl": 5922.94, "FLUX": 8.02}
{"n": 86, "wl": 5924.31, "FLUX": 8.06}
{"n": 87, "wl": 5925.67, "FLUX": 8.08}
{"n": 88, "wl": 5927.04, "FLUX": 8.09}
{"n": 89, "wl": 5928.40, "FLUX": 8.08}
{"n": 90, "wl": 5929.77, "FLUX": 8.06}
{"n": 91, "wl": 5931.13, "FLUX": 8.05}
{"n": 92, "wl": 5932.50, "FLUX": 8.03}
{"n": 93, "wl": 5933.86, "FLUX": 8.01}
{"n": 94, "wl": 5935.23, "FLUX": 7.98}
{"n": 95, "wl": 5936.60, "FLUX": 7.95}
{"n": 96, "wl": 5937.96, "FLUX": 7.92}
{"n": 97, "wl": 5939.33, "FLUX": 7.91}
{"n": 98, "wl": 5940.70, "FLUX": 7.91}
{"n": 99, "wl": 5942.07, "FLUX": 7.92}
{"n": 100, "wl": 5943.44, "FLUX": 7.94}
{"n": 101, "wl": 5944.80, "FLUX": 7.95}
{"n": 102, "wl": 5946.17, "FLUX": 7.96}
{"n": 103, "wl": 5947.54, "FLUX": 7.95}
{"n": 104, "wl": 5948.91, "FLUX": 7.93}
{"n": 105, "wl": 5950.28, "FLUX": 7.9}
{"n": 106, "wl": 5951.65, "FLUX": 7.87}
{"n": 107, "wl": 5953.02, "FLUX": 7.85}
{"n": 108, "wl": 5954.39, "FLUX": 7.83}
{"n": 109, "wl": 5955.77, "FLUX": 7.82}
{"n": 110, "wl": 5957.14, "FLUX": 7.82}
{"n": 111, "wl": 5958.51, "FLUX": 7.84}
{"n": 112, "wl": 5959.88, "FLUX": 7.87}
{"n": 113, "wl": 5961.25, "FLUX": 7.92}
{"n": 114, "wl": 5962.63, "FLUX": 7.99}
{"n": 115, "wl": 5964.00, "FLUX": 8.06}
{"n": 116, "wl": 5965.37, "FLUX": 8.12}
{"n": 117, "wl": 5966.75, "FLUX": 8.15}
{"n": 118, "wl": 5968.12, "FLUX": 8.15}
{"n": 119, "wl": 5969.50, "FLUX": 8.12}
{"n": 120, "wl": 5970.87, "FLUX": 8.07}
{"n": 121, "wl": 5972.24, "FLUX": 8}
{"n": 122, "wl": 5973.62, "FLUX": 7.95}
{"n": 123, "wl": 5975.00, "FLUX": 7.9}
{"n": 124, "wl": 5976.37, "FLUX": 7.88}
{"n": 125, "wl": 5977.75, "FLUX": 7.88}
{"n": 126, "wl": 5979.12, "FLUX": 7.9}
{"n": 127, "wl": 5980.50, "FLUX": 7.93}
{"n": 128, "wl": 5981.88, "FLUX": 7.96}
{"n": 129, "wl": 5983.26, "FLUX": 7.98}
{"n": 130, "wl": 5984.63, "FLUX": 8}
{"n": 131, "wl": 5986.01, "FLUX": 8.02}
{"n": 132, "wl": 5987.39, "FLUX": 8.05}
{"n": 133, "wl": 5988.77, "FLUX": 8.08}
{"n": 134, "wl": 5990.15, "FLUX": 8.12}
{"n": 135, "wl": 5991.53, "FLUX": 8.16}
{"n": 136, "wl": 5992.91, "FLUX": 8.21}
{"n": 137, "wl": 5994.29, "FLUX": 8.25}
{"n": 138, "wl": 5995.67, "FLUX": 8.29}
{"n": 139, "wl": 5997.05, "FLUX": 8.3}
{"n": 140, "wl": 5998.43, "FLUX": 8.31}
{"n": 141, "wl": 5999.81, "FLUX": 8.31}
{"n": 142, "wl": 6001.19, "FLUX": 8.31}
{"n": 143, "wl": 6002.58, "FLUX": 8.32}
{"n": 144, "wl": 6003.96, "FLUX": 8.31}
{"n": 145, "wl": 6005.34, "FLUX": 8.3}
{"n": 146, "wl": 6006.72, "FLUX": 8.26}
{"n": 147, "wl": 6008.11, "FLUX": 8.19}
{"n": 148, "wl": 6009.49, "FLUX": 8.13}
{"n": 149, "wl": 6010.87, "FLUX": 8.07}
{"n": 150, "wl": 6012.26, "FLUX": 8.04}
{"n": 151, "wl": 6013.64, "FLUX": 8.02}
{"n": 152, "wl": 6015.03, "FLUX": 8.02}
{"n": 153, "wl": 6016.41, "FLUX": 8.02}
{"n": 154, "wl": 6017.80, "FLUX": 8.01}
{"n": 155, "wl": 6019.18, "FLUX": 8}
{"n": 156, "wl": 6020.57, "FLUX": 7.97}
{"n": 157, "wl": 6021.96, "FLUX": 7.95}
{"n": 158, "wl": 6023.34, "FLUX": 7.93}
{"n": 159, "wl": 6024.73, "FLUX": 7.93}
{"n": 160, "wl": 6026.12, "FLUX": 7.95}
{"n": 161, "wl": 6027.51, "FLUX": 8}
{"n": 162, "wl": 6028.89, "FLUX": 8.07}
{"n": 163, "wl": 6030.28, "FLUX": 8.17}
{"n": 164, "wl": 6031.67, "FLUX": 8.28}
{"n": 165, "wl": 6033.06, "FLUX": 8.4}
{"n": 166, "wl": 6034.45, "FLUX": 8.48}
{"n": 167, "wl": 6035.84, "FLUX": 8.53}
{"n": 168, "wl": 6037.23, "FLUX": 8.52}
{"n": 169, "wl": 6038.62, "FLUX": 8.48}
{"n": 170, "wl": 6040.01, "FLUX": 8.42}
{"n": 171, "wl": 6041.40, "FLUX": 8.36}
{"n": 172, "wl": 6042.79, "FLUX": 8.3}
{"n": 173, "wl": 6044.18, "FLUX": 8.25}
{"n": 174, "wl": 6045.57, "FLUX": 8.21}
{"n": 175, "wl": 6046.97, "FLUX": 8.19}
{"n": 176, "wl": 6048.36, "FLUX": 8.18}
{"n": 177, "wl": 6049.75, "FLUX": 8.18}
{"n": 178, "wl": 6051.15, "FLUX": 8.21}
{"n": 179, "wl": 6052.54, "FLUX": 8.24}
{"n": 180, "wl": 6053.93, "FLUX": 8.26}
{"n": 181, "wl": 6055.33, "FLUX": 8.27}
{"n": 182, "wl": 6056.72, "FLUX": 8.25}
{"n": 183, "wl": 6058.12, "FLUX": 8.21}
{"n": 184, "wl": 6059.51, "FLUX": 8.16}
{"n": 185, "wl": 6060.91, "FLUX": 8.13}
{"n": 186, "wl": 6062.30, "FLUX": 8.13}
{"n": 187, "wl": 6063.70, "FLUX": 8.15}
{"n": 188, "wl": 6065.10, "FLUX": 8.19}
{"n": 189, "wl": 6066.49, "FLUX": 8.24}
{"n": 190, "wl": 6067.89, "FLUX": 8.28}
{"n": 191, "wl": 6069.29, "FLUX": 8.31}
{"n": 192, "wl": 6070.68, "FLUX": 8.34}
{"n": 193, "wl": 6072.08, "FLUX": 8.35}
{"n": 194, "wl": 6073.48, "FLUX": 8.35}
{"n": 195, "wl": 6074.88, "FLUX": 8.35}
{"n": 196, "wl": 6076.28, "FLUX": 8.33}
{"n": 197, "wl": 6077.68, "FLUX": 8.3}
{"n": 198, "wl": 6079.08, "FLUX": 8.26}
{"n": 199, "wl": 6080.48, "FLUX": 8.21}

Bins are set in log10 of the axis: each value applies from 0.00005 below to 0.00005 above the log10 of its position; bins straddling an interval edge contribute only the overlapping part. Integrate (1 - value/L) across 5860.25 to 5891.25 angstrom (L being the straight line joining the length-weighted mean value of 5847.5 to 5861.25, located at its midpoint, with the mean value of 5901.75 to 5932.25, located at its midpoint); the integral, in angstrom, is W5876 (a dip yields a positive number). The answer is 1.3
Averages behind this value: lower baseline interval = 8.08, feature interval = 7.71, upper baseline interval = 7.96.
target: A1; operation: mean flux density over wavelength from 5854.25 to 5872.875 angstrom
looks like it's 8.02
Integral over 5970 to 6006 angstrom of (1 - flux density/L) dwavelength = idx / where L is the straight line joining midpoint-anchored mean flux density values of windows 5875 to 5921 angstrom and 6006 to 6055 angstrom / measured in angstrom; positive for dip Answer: -0.6 angstrom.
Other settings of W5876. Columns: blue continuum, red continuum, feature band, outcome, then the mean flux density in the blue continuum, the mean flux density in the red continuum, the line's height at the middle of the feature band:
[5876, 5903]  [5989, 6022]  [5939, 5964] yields -0.47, 7.29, 8.16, 7.76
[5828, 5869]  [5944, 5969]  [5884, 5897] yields 1.88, 8.21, 7.94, 8.11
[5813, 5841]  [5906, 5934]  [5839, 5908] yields 3.30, 8.34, 8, 8.17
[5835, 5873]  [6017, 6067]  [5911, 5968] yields 1.52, 8.16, 8.2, 8.18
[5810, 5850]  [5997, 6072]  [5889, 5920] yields 2.74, 8.33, 8.21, 8.28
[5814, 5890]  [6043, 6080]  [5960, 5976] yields 0.26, 8.07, 8.24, 8.16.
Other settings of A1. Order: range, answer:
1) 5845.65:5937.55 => 7.8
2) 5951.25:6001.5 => 8.03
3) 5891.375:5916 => 7.57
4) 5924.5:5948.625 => 7.99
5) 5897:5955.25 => 7.9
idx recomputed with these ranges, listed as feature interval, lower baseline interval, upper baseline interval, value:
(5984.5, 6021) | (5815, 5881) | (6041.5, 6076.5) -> 0.3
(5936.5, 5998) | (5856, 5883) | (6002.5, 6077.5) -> 0.8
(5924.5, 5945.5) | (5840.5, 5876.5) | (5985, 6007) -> 0.5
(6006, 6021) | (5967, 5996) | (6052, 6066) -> 0.1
